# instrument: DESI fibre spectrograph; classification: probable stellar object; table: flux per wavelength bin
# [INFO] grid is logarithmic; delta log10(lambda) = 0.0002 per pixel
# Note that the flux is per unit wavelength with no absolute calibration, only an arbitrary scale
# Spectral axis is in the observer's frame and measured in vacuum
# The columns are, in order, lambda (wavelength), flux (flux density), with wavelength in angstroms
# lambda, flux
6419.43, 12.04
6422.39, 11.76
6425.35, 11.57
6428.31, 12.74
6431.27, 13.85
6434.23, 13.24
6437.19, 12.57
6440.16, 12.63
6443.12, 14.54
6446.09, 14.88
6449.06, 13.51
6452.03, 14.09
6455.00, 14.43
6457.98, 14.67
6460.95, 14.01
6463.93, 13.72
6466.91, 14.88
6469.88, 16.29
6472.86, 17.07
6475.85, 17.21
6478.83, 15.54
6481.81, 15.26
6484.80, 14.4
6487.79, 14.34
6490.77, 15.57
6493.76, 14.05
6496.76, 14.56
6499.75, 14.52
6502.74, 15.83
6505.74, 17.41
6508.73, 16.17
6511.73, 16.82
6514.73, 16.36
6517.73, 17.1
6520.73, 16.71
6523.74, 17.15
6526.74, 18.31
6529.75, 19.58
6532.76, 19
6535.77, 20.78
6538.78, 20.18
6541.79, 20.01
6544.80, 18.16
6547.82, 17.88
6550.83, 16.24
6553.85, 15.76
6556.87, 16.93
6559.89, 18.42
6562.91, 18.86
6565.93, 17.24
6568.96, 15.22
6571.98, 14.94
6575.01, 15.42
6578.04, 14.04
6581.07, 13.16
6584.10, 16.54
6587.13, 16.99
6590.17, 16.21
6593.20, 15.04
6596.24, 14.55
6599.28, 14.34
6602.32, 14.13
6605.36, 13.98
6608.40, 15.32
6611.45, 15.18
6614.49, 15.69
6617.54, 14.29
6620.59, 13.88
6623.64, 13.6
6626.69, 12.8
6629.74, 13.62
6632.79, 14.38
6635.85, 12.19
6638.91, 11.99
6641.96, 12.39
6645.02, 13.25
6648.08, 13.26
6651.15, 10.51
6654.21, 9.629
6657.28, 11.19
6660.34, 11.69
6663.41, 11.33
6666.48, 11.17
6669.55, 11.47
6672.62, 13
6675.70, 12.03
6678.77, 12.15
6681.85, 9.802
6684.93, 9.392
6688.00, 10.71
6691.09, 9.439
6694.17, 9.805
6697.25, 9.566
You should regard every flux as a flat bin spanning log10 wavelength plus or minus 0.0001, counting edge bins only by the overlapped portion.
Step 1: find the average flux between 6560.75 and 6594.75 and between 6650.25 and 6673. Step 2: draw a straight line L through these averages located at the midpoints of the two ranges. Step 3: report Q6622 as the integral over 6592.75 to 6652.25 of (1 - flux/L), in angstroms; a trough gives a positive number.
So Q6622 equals -1.6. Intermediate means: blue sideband 15.8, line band 13.7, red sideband 11.2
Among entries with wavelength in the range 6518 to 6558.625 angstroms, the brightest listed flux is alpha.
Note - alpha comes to 20.78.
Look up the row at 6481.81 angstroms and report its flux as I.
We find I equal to 15.26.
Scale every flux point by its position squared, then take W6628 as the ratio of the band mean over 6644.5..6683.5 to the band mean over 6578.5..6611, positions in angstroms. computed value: 0.78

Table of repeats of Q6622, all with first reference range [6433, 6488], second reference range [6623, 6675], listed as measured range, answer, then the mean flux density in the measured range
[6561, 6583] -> -4.1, 15.6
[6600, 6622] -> -3.4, 14.6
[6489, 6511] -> -2.2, 15.5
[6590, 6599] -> -1.5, 15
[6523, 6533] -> -3.5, 18.6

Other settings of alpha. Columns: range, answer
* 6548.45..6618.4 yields 18.86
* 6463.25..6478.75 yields 17.21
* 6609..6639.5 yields 15.69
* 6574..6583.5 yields 15.42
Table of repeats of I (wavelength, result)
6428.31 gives 12.74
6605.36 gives 13.98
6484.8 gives 14.4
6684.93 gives 9.392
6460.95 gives 14.01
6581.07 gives 13.16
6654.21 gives 9.629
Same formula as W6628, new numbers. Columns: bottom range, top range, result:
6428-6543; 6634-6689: 0.77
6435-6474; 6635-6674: 0.87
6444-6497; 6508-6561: 1.22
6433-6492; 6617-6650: 0.95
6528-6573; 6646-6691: 0.65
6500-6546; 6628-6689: 0.69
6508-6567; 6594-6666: 0.76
